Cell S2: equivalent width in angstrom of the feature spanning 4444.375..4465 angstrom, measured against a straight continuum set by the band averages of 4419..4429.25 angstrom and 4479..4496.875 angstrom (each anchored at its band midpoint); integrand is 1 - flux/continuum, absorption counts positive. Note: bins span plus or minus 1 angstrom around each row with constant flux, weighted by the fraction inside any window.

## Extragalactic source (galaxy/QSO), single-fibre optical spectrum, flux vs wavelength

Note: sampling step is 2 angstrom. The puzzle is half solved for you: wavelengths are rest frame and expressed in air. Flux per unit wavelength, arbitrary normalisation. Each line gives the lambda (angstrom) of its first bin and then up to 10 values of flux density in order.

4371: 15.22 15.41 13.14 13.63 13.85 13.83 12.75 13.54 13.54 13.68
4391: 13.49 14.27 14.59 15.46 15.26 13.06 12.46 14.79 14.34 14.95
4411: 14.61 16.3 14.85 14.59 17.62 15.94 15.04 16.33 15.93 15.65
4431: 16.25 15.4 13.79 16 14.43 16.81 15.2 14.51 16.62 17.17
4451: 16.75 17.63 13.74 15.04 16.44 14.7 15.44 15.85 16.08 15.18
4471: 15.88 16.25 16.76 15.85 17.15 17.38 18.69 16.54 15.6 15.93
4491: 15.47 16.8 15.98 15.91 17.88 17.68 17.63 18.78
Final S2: 0.5 angstrom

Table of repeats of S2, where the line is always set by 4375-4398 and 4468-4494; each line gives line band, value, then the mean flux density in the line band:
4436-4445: -0.1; 15.5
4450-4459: -0.1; 15.9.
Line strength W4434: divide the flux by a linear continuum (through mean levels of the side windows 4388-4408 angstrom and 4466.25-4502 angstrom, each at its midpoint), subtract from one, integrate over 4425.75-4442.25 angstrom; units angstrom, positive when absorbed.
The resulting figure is -0.5 angstrom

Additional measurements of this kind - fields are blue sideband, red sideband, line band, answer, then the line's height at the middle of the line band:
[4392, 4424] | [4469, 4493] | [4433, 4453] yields -0.2 angstrom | 15.6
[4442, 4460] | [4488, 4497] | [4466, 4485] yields -0.7 angstrom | 16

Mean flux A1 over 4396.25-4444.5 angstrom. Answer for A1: 15.2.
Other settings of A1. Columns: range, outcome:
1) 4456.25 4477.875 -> 15.8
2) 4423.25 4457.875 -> 15.7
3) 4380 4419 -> 14.3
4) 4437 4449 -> 15.7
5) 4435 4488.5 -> 16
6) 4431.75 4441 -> 15.1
